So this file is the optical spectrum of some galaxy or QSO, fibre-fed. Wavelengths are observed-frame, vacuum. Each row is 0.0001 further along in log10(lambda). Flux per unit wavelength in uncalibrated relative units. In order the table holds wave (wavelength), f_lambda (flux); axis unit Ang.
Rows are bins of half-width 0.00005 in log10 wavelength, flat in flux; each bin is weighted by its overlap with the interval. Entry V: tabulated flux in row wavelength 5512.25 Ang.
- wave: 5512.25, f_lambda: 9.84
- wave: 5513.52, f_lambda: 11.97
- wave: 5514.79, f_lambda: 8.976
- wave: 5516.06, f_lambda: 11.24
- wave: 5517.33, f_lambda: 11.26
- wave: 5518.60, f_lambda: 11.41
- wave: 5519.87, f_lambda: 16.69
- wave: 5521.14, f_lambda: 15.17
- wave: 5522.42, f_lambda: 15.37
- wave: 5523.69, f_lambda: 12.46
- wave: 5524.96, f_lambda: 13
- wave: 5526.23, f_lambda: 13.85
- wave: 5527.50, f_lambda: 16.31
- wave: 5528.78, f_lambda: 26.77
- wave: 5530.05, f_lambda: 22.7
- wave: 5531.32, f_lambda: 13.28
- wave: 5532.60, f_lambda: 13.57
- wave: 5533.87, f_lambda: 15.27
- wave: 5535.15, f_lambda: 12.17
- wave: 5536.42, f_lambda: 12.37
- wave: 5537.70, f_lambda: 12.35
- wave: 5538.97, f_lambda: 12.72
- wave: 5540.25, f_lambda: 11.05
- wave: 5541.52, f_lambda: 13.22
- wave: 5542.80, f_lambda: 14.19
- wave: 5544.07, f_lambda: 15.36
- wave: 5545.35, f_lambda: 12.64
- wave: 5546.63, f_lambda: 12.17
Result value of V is 9.84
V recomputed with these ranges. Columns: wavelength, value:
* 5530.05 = 22.7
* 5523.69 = 12.46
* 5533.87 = 15.27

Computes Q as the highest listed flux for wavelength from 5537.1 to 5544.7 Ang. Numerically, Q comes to 15.36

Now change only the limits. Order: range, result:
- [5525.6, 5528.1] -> 16.31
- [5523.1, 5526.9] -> 13.85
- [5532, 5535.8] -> 15.27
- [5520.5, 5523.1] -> 15.37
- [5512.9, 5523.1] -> 16.69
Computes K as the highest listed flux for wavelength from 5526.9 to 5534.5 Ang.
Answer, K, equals 26.77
